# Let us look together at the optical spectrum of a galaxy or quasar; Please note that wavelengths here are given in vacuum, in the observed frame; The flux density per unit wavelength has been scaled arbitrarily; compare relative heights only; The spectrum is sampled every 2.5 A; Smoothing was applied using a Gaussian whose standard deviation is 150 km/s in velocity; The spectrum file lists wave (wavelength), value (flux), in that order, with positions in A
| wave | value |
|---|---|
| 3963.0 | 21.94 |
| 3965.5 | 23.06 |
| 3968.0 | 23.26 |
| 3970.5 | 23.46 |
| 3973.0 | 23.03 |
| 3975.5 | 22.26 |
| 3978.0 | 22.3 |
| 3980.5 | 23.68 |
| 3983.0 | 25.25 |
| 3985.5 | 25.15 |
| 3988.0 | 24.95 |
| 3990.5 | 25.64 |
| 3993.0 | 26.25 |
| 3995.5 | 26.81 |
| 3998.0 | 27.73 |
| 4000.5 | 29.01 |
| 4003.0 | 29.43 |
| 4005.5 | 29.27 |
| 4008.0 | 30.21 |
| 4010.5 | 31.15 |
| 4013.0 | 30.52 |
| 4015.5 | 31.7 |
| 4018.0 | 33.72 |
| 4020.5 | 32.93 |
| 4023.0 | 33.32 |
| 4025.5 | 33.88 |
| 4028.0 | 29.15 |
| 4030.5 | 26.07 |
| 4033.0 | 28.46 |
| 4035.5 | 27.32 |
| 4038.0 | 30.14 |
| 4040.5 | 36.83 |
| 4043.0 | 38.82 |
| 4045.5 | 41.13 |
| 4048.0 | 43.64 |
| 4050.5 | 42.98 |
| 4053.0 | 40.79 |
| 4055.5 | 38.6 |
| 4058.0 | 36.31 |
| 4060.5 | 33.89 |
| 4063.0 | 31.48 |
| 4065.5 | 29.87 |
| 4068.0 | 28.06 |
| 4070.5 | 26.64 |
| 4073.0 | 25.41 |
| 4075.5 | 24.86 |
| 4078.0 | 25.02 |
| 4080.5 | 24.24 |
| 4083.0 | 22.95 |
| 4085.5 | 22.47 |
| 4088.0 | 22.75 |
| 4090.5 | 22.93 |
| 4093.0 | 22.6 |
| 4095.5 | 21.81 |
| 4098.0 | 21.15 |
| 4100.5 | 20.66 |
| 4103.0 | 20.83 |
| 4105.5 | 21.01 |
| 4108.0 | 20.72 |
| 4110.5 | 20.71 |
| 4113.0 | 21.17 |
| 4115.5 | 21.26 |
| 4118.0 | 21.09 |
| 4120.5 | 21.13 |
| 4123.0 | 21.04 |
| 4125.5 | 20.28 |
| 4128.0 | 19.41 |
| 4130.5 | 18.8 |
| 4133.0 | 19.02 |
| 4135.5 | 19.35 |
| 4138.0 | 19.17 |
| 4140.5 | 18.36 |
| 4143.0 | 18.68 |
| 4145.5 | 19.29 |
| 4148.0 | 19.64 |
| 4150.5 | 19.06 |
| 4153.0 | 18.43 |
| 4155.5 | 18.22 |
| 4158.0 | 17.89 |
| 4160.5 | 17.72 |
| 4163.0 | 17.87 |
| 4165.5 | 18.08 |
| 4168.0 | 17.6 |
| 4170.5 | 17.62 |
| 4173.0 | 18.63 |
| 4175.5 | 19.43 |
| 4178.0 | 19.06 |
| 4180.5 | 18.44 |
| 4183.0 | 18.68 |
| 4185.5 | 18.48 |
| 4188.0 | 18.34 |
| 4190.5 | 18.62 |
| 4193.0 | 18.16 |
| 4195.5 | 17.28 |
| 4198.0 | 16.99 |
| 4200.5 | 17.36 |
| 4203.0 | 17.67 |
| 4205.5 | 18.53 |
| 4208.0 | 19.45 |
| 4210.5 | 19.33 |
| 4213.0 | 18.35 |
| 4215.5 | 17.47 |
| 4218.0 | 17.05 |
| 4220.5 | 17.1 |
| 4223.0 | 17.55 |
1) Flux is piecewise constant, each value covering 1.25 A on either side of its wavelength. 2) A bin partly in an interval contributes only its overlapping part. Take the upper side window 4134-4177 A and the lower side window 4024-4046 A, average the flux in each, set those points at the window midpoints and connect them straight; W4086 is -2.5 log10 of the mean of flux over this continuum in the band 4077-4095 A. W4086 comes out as 0.140 mag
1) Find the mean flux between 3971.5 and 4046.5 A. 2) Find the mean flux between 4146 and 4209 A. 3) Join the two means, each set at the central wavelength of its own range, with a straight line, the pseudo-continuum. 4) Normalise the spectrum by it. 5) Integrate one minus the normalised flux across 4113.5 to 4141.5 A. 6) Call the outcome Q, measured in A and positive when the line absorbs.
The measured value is 2.1 A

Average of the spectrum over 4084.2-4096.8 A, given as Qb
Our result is 22.5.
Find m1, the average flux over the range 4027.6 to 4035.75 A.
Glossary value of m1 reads 27.7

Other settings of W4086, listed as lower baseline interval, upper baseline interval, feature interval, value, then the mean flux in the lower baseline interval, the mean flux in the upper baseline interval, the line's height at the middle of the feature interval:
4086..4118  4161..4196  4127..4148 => 0.054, 21.5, 18.3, 20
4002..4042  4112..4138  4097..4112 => 0.074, 30.9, 20.2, 22.3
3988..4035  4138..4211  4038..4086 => -0.229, 29.6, 18.4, 26.1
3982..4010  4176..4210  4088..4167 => 0.072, 27.4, 18.3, 21.3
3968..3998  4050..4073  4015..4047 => -0.091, 24.5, 33.5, 30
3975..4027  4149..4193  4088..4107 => 0.053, 28.4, 18.4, 22.7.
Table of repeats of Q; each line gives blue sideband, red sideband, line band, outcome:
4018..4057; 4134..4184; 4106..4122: 2.3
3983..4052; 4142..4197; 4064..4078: -0.1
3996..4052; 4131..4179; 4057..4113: 3.2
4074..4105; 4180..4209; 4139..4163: 1.8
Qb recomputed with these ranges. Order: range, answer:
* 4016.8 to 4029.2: 32.6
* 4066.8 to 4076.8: 26.2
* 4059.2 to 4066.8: 31.8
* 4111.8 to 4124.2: 21.1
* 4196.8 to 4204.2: 17.3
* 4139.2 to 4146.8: 18.8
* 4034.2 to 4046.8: 34.9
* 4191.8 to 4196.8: 17.7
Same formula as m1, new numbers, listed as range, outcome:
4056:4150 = 22.9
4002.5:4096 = 30.6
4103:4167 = 19.5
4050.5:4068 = 35.2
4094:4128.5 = 20.9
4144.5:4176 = 18.4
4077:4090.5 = 23.4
